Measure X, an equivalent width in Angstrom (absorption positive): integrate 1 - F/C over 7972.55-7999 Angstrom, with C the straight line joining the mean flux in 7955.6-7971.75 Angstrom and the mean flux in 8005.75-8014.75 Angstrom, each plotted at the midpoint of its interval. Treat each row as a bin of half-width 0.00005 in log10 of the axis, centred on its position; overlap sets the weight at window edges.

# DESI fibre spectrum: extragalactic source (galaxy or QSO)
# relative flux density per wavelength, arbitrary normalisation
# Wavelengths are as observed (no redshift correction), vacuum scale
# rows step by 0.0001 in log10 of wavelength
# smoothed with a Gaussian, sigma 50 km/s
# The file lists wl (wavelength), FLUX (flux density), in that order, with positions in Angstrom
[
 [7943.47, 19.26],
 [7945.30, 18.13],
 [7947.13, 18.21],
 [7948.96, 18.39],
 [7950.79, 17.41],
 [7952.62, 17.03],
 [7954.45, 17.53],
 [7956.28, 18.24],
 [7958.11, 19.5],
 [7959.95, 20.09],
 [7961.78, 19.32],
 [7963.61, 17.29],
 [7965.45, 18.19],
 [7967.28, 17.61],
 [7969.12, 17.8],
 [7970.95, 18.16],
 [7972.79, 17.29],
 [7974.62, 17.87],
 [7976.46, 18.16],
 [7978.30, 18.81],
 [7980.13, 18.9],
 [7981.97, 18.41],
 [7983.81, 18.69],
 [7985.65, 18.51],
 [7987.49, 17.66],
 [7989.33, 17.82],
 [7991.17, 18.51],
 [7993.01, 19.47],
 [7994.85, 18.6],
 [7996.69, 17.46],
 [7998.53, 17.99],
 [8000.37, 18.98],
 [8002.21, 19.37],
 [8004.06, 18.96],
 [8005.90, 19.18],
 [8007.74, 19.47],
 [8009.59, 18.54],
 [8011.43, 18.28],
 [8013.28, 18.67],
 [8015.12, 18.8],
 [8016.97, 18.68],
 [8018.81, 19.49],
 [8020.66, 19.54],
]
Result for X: 0.46 Angstrom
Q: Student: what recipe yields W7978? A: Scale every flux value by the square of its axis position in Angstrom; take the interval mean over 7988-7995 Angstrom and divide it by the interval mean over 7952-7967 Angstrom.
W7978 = 1.0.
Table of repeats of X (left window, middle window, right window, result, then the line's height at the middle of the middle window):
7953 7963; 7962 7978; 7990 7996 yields 0.8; 18.8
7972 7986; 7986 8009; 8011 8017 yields -0.2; 18.5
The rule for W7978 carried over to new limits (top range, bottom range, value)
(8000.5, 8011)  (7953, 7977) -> 1.06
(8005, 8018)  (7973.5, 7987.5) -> 1.03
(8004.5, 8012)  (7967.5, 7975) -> 1.07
